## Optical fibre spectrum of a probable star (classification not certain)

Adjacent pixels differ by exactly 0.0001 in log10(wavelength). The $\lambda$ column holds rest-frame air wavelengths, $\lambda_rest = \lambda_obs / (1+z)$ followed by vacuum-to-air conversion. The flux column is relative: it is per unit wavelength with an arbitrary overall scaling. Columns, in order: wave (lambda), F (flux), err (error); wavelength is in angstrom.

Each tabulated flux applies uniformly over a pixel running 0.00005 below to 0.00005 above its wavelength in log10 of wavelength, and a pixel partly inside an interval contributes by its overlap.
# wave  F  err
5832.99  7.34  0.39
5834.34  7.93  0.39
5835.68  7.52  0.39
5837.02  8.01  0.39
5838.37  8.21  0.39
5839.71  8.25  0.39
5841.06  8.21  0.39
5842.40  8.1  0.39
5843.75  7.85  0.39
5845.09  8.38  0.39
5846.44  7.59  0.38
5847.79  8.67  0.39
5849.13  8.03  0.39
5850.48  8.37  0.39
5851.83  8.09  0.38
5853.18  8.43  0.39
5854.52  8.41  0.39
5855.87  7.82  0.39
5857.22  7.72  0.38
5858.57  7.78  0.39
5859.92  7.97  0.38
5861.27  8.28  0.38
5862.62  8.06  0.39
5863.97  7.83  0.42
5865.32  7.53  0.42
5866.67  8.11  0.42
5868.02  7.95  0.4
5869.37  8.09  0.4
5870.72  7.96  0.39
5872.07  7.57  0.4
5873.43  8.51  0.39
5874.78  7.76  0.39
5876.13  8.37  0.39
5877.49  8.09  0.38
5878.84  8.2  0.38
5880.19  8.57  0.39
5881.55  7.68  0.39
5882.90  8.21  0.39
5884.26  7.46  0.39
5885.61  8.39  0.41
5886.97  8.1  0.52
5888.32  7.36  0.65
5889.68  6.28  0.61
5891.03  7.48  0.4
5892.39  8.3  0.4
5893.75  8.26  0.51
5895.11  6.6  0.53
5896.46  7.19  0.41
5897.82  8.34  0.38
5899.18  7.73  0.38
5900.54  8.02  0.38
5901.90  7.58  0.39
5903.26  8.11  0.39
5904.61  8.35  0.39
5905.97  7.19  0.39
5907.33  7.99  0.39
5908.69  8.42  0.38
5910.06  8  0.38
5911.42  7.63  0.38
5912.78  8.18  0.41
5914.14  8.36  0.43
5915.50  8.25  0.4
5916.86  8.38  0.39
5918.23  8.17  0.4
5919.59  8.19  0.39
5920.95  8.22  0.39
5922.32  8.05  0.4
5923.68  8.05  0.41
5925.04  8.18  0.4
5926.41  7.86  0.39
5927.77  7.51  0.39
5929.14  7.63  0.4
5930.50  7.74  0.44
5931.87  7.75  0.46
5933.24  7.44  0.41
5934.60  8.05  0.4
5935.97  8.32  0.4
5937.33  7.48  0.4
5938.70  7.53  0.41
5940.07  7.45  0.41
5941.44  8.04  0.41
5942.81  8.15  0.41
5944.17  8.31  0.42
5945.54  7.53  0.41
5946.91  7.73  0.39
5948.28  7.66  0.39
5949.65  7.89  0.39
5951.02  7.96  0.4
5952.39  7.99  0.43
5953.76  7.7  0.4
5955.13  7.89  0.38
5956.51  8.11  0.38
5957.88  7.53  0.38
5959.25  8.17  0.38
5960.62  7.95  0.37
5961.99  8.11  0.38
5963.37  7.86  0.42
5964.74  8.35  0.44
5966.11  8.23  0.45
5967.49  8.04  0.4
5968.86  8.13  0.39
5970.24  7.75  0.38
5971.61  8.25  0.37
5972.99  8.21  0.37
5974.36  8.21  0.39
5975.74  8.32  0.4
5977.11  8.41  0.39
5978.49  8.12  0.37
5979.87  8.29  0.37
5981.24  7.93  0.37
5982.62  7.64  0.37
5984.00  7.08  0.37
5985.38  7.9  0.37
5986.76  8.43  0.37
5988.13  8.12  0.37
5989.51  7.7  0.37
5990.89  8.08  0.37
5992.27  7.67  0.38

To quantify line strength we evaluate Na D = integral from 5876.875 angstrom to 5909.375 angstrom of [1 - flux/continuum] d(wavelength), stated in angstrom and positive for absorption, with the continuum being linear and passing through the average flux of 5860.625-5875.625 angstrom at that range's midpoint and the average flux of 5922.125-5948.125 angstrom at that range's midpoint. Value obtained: 0.37 angstrom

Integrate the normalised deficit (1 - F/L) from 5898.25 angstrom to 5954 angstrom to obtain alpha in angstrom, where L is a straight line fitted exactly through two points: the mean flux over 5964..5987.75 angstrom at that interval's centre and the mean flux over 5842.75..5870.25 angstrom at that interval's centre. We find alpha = 1.0 angstrom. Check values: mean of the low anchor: 8.05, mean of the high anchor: 8.08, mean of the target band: 7.93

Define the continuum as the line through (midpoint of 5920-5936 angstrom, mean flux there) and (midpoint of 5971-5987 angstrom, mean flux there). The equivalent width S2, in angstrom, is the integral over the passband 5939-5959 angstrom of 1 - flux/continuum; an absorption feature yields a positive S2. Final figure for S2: 0.3 angstrom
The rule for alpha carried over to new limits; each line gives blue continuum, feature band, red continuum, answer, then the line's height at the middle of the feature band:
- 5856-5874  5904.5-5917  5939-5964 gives -0.22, 7.91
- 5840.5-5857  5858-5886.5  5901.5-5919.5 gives 0.34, 8.12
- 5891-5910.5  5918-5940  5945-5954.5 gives -0.16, 7.81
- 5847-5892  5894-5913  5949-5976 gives 0.44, 7.99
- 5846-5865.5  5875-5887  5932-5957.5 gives -0.17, 7.99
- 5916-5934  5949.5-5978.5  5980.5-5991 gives -0.63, 7.88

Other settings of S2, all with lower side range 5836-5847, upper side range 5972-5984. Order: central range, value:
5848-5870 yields 0.1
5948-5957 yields 0.2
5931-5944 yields 0.4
